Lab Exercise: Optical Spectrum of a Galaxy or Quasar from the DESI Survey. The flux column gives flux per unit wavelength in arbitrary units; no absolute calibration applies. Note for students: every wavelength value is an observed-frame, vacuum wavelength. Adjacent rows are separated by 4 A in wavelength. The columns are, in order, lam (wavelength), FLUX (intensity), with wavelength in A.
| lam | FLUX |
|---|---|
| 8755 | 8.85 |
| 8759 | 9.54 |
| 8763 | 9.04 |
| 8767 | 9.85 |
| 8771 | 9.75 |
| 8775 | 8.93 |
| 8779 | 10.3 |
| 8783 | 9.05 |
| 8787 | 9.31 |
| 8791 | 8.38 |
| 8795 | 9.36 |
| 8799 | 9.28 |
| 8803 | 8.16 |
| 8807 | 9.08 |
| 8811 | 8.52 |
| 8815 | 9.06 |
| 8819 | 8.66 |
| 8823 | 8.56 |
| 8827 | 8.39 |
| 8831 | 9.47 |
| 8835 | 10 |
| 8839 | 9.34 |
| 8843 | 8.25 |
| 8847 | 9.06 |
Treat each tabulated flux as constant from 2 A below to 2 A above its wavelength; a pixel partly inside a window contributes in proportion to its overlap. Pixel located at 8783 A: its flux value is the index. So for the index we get 9.05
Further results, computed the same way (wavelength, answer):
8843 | 8.25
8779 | 10.3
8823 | 8.56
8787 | 9.31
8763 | 9.04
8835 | 10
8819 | 8.66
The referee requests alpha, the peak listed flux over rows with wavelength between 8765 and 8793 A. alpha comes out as 10.3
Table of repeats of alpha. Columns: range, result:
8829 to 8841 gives 10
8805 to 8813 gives 9.08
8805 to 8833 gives 9.47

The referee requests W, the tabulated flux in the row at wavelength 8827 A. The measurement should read 8.39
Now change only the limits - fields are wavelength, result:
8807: 9.08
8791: 8.38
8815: 9.06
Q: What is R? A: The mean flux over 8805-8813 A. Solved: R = 8.8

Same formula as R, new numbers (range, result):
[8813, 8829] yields 8.67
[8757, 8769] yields 9.48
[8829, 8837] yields 9.73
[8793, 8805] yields 8.93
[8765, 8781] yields 9.71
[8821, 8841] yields 9.15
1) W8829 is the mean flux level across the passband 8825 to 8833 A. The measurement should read 8.93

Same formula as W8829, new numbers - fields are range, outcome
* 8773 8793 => 9.19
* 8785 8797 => 9.02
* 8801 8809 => 8.62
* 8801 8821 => 8.7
